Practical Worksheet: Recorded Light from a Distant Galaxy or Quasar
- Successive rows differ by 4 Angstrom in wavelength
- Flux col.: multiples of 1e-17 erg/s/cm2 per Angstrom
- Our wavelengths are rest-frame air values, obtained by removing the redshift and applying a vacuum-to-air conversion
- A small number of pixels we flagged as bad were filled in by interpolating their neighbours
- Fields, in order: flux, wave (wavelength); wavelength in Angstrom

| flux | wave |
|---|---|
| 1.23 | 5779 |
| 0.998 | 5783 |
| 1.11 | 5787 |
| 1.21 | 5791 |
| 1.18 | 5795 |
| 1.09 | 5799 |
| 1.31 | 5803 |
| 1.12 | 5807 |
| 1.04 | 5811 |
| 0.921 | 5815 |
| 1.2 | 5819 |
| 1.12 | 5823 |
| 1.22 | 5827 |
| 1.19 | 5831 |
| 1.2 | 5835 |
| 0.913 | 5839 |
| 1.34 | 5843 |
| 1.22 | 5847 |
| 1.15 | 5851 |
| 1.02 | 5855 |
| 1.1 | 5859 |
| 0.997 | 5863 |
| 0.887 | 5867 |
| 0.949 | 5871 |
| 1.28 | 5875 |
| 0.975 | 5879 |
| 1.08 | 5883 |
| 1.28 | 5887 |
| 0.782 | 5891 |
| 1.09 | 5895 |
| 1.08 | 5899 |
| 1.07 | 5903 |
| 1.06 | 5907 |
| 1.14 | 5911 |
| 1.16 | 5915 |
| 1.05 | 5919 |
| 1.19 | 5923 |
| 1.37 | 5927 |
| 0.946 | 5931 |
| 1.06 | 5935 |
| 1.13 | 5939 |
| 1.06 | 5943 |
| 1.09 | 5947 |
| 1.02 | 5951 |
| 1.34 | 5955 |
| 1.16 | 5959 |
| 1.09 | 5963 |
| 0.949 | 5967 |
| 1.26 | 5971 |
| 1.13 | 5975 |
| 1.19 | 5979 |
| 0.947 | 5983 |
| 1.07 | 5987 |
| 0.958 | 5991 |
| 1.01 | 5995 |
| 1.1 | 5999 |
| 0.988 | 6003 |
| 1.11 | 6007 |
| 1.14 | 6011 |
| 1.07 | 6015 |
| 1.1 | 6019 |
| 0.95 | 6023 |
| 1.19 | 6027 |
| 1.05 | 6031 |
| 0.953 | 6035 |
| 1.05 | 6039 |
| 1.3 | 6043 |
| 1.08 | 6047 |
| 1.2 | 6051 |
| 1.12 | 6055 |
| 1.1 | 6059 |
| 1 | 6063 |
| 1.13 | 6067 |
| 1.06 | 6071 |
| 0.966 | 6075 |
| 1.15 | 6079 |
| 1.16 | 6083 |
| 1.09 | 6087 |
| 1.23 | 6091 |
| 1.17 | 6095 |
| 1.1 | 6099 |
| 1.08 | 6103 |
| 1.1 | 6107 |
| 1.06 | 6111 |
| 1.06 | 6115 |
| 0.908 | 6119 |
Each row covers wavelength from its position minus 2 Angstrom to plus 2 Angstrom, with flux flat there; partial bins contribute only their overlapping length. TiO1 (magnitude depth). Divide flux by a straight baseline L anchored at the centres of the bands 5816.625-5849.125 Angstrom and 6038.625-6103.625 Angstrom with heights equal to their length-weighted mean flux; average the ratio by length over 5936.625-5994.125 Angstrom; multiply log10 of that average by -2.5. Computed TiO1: 0.04 mag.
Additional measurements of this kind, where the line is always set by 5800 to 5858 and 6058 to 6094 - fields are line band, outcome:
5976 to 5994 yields 0.07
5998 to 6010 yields 0.04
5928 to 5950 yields 0.05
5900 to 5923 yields 0.02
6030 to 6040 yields 0.10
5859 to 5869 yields 0.16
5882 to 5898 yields 0.07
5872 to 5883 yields 0.03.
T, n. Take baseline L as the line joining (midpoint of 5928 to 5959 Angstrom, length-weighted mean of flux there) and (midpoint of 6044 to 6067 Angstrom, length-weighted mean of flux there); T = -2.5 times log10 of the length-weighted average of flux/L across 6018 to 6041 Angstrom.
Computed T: 0.06 mag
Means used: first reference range 1.11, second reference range 1.11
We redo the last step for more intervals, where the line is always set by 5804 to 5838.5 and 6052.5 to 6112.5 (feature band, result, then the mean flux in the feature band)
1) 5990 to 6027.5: 0.05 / 1.06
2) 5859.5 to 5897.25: 0.08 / 1.04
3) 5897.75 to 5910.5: 0.04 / 1.08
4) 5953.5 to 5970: -0.02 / 1.14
